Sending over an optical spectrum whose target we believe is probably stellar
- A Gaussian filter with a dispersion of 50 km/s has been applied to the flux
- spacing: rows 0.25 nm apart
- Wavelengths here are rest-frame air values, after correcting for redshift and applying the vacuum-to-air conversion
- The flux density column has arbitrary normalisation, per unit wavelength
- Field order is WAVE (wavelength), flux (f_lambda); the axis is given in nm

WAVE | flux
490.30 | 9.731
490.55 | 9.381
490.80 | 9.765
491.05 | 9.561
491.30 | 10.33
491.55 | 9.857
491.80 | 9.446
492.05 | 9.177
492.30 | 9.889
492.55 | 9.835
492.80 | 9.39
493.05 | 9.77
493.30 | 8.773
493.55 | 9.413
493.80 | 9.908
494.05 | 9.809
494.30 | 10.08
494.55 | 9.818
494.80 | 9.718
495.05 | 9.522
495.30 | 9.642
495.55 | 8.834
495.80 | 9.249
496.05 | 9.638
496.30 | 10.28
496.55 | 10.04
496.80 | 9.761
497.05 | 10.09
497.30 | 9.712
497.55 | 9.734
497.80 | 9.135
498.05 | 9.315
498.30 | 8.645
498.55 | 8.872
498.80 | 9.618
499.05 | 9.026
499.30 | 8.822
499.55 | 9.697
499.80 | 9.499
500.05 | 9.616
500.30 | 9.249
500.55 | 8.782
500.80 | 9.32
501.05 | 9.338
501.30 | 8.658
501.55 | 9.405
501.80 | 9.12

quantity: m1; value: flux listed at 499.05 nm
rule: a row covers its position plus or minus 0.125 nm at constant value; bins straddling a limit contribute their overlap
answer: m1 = 9.026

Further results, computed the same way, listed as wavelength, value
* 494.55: 9.818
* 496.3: 10.28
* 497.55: 9.734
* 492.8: 9.39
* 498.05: 9.315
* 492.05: 9.177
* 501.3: 8.658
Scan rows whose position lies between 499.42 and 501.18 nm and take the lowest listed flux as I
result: 8.782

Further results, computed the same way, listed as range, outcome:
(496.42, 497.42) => 9.712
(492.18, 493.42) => 8.773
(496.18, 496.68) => 10.04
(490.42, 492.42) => 9.177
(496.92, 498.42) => 8.645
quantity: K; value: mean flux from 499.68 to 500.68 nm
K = 9.29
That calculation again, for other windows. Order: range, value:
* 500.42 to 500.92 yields 9.05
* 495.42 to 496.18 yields 9.25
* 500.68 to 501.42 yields 9.11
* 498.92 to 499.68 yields 9.19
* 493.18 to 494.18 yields 9.48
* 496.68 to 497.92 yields 9.69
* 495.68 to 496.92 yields 9.8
